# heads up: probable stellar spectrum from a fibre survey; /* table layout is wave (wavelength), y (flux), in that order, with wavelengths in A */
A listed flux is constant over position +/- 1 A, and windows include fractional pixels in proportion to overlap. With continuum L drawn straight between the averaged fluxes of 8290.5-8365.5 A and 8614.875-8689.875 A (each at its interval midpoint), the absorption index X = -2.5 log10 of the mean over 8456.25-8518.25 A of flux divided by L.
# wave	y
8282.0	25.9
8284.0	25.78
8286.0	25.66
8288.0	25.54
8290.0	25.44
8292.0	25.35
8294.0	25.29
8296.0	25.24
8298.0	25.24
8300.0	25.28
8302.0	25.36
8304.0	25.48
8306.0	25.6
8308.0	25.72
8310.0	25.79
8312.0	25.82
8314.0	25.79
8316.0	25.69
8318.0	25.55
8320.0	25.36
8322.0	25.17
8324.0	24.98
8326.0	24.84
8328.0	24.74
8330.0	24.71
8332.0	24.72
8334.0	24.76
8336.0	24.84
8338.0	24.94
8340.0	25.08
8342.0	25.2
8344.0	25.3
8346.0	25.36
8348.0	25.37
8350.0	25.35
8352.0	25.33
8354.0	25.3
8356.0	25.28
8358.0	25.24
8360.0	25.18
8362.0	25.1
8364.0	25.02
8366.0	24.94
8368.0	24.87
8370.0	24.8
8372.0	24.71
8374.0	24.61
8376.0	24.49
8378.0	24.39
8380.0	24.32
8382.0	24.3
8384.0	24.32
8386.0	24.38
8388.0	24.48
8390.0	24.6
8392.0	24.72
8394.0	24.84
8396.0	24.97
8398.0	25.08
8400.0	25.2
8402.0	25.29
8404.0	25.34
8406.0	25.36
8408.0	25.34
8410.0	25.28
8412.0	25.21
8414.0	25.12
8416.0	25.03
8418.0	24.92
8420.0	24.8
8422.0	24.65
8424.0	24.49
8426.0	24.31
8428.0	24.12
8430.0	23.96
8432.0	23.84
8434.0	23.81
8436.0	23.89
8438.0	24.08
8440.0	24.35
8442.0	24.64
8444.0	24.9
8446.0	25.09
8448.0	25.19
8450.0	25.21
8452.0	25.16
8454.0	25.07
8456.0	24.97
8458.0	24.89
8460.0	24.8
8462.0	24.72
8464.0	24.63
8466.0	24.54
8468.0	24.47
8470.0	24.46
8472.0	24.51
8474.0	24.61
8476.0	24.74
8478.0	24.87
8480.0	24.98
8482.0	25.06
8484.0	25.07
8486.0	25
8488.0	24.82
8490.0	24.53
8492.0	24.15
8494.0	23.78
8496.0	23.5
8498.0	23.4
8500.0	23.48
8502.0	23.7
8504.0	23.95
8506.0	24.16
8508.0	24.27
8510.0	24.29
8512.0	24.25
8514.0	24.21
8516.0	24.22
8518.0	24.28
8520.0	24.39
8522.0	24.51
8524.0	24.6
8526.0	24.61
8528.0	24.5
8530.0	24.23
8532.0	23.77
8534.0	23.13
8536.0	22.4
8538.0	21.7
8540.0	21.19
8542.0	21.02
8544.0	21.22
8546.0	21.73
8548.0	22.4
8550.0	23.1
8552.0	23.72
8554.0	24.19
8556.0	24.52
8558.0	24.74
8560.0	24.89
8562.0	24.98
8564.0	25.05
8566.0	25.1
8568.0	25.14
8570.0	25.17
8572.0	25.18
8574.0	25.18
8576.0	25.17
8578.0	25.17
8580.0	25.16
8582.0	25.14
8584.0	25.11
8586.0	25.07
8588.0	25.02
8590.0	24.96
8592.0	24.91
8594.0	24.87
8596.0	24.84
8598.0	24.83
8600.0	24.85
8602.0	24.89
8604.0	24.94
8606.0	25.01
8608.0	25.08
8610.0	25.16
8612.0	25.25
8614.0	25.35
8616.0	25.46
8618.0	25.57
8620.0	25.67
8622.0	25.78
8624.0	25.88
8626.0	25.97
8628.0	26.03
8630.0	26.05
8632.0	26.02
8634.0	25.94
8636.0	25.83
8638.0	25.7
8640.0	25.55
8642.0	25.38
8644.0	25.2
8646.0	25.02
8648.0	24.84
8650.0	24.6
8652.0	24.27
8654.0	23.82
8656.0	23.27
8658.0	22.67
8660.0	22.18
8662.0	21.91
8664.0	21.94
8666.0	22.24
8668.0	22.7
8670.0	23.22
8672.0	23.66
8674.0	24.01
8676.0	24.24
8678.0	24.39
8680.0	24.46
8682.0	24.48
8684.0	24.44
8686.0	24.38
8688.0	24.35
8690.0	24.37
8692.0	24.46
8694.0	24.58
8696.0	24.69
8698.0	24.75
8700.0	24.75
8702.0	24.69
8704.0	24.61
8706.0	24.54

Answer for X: 0.02 mag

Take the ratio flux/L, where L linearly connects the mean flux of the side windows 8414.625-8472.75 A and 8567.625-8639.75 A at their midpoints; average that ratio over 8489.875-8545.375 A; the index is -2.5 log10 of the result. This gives 0.060 mag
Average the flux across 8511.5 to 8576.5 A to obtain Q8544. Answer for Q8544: 23.9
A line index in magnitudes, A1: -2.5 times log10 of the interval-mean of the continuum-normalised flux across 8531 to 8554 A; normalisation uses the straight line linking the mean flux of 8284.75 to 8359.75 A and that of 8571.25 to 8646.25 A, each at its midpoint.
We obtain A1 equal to 0.13 mag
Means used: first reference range 25.3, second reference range 25.3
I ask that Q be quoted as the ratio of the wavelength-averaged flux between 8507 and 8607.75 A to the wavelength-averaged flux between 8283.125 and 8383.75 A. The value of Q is 0.96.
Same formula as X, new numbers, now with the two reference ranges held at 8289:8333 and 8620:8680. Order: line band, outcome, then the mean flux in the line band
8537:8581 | 0.035 mag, 23.9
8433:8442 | 0.040 mag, 24.1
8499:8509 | 0.041 mag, 23.9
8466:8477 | 0.015 mag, 24.6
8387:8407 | 0.005 mag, 25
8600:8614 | -0.022 mag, 25.1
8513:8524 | 0.019 mag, 24.3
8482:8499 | 0.024 mag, 24.3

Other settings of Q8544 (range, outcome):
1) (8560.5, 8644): 25.3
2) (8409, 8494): 24.7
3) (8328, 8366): 25.1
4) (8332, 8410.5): 25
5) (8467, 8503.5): 24.4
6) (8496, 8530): 24.2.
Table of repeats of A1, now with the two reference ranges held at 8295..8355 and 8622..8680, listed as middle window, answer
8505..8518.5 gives 0.024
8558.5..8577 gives -0.020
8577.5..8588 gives -0.023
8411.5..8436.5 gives 0.023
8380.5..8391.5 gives 0.030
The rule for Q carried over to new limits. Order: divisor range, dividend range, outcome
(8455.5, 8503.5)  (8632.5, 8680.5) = 0.98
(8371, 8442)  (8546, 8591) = 1.00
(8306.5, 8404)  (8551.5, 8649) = 1.01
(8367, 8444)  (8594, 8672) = 1.00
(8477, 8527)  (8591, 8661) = 1.03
